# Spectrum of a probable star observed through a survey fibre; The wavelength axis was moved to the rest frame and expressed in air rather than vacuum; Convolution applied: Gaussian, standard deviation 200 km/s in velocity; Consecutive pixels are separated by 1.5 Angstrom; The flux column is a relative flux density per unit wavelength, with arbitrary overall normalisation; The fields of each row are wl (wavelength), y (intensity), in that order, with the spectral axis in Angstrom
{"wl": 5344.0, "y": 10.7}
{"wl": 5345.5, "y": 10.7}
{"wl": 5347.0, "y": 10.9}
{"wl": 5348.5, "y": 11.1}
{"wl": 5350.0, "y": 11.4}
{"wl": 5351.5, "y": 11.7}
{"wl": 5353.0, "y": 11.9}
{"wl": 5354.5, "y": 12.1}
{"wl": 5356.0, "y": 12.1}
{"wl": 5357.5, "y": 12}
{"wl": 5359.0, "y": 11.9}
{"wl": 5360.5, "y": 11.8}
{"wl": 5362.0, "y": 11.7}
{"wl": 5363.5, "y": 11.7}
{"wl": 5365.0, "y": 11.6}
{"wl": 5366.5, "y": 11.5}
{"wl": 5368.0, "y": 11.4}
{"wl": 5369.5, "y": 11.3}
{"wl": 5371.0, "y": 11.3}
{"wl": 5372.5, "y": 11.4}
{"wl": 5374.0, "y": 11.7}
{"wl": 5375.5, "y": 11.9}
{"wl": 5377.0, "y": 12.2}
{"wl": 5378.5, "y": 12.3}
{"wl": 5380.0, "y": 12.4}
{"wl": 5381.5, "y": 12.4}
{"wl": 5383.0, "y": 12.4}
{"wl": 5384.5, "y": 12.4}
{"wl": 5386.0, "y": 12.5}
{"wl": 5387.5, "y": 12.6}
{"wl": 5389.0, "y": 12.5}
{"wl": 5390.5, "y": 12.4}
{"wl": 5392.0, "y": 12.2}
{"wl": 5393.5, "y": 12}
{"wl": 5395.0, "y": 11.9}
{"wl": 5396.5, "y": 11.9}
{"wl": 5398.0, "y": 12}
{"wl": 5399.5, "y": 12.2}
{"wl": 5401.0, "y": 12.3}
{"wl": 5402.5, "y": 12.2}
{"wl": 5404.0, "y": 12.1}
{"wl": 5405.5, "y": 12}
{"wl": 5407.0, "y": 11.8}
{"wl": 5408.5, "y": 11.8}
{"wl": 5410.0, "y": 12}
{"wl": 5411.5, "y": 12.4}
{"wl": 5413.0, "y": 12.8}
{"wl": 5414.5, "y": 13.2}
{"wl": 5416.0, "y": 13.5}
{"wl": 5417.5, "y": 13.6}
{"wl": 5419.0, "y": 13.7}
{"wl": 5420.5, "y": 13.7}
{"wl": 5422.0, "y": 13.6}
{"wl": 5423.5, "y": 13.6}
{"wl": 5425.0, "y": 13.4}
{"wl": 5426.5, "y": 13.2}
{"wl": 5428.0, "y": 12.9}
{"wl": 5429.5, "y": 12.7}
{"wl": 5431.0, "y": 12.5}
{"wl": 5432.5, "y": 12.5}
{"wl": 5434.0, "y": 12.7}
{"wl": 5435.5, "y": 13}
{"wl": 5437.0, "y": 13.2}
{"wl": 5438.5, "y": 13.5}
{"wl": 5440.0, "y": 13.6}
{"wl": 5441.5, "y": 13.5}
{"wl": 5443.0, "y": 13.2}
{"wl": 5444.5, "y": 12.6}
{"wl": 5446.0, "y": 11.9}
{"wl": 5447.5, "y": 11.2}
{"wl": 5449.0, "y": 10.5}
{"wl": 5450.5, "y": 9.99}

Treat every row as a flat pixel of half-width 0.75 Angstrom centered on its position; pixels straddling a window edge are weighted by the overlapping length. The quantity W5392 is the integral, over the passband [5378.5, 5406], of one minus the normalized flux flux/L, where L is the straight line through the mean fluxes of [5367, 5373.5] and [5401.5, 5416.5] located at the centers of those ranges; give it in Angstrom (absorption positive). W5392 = -0.7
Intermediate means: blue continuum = 11.4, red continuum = 12.4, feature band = 12.2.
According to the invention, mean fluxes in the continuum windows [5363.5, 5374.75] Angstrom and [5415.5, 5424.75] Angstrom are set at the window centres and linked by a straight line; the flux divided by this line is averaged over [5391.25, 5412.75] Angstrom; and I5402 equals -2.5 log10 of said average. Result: 0.07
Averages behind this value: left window 11.5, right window 13.6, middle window 12.1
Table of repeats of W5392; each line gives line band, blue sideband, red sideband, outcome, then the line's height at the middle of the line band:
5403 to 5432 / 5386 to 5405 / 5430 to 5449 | -1.0 Angstrom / 12.4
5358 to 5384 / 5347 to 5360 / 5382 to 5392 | 0.6 Angstrom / 12.1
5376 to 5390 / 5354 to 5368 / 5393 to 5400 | -0.6 Angstrom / 11.9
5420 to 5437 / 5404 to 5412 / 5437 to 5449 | -0.9 Angstrom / 12.4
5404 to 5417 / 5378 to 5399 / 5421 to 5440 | 0.3 Angstrom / 12.7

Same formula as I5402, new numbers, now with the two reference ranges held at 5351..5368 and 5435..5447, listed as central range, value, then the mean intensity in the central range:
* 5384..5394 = -0.01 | 12.4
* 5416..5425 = -0.07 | 13.6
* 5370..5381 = 0.01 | 11.9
